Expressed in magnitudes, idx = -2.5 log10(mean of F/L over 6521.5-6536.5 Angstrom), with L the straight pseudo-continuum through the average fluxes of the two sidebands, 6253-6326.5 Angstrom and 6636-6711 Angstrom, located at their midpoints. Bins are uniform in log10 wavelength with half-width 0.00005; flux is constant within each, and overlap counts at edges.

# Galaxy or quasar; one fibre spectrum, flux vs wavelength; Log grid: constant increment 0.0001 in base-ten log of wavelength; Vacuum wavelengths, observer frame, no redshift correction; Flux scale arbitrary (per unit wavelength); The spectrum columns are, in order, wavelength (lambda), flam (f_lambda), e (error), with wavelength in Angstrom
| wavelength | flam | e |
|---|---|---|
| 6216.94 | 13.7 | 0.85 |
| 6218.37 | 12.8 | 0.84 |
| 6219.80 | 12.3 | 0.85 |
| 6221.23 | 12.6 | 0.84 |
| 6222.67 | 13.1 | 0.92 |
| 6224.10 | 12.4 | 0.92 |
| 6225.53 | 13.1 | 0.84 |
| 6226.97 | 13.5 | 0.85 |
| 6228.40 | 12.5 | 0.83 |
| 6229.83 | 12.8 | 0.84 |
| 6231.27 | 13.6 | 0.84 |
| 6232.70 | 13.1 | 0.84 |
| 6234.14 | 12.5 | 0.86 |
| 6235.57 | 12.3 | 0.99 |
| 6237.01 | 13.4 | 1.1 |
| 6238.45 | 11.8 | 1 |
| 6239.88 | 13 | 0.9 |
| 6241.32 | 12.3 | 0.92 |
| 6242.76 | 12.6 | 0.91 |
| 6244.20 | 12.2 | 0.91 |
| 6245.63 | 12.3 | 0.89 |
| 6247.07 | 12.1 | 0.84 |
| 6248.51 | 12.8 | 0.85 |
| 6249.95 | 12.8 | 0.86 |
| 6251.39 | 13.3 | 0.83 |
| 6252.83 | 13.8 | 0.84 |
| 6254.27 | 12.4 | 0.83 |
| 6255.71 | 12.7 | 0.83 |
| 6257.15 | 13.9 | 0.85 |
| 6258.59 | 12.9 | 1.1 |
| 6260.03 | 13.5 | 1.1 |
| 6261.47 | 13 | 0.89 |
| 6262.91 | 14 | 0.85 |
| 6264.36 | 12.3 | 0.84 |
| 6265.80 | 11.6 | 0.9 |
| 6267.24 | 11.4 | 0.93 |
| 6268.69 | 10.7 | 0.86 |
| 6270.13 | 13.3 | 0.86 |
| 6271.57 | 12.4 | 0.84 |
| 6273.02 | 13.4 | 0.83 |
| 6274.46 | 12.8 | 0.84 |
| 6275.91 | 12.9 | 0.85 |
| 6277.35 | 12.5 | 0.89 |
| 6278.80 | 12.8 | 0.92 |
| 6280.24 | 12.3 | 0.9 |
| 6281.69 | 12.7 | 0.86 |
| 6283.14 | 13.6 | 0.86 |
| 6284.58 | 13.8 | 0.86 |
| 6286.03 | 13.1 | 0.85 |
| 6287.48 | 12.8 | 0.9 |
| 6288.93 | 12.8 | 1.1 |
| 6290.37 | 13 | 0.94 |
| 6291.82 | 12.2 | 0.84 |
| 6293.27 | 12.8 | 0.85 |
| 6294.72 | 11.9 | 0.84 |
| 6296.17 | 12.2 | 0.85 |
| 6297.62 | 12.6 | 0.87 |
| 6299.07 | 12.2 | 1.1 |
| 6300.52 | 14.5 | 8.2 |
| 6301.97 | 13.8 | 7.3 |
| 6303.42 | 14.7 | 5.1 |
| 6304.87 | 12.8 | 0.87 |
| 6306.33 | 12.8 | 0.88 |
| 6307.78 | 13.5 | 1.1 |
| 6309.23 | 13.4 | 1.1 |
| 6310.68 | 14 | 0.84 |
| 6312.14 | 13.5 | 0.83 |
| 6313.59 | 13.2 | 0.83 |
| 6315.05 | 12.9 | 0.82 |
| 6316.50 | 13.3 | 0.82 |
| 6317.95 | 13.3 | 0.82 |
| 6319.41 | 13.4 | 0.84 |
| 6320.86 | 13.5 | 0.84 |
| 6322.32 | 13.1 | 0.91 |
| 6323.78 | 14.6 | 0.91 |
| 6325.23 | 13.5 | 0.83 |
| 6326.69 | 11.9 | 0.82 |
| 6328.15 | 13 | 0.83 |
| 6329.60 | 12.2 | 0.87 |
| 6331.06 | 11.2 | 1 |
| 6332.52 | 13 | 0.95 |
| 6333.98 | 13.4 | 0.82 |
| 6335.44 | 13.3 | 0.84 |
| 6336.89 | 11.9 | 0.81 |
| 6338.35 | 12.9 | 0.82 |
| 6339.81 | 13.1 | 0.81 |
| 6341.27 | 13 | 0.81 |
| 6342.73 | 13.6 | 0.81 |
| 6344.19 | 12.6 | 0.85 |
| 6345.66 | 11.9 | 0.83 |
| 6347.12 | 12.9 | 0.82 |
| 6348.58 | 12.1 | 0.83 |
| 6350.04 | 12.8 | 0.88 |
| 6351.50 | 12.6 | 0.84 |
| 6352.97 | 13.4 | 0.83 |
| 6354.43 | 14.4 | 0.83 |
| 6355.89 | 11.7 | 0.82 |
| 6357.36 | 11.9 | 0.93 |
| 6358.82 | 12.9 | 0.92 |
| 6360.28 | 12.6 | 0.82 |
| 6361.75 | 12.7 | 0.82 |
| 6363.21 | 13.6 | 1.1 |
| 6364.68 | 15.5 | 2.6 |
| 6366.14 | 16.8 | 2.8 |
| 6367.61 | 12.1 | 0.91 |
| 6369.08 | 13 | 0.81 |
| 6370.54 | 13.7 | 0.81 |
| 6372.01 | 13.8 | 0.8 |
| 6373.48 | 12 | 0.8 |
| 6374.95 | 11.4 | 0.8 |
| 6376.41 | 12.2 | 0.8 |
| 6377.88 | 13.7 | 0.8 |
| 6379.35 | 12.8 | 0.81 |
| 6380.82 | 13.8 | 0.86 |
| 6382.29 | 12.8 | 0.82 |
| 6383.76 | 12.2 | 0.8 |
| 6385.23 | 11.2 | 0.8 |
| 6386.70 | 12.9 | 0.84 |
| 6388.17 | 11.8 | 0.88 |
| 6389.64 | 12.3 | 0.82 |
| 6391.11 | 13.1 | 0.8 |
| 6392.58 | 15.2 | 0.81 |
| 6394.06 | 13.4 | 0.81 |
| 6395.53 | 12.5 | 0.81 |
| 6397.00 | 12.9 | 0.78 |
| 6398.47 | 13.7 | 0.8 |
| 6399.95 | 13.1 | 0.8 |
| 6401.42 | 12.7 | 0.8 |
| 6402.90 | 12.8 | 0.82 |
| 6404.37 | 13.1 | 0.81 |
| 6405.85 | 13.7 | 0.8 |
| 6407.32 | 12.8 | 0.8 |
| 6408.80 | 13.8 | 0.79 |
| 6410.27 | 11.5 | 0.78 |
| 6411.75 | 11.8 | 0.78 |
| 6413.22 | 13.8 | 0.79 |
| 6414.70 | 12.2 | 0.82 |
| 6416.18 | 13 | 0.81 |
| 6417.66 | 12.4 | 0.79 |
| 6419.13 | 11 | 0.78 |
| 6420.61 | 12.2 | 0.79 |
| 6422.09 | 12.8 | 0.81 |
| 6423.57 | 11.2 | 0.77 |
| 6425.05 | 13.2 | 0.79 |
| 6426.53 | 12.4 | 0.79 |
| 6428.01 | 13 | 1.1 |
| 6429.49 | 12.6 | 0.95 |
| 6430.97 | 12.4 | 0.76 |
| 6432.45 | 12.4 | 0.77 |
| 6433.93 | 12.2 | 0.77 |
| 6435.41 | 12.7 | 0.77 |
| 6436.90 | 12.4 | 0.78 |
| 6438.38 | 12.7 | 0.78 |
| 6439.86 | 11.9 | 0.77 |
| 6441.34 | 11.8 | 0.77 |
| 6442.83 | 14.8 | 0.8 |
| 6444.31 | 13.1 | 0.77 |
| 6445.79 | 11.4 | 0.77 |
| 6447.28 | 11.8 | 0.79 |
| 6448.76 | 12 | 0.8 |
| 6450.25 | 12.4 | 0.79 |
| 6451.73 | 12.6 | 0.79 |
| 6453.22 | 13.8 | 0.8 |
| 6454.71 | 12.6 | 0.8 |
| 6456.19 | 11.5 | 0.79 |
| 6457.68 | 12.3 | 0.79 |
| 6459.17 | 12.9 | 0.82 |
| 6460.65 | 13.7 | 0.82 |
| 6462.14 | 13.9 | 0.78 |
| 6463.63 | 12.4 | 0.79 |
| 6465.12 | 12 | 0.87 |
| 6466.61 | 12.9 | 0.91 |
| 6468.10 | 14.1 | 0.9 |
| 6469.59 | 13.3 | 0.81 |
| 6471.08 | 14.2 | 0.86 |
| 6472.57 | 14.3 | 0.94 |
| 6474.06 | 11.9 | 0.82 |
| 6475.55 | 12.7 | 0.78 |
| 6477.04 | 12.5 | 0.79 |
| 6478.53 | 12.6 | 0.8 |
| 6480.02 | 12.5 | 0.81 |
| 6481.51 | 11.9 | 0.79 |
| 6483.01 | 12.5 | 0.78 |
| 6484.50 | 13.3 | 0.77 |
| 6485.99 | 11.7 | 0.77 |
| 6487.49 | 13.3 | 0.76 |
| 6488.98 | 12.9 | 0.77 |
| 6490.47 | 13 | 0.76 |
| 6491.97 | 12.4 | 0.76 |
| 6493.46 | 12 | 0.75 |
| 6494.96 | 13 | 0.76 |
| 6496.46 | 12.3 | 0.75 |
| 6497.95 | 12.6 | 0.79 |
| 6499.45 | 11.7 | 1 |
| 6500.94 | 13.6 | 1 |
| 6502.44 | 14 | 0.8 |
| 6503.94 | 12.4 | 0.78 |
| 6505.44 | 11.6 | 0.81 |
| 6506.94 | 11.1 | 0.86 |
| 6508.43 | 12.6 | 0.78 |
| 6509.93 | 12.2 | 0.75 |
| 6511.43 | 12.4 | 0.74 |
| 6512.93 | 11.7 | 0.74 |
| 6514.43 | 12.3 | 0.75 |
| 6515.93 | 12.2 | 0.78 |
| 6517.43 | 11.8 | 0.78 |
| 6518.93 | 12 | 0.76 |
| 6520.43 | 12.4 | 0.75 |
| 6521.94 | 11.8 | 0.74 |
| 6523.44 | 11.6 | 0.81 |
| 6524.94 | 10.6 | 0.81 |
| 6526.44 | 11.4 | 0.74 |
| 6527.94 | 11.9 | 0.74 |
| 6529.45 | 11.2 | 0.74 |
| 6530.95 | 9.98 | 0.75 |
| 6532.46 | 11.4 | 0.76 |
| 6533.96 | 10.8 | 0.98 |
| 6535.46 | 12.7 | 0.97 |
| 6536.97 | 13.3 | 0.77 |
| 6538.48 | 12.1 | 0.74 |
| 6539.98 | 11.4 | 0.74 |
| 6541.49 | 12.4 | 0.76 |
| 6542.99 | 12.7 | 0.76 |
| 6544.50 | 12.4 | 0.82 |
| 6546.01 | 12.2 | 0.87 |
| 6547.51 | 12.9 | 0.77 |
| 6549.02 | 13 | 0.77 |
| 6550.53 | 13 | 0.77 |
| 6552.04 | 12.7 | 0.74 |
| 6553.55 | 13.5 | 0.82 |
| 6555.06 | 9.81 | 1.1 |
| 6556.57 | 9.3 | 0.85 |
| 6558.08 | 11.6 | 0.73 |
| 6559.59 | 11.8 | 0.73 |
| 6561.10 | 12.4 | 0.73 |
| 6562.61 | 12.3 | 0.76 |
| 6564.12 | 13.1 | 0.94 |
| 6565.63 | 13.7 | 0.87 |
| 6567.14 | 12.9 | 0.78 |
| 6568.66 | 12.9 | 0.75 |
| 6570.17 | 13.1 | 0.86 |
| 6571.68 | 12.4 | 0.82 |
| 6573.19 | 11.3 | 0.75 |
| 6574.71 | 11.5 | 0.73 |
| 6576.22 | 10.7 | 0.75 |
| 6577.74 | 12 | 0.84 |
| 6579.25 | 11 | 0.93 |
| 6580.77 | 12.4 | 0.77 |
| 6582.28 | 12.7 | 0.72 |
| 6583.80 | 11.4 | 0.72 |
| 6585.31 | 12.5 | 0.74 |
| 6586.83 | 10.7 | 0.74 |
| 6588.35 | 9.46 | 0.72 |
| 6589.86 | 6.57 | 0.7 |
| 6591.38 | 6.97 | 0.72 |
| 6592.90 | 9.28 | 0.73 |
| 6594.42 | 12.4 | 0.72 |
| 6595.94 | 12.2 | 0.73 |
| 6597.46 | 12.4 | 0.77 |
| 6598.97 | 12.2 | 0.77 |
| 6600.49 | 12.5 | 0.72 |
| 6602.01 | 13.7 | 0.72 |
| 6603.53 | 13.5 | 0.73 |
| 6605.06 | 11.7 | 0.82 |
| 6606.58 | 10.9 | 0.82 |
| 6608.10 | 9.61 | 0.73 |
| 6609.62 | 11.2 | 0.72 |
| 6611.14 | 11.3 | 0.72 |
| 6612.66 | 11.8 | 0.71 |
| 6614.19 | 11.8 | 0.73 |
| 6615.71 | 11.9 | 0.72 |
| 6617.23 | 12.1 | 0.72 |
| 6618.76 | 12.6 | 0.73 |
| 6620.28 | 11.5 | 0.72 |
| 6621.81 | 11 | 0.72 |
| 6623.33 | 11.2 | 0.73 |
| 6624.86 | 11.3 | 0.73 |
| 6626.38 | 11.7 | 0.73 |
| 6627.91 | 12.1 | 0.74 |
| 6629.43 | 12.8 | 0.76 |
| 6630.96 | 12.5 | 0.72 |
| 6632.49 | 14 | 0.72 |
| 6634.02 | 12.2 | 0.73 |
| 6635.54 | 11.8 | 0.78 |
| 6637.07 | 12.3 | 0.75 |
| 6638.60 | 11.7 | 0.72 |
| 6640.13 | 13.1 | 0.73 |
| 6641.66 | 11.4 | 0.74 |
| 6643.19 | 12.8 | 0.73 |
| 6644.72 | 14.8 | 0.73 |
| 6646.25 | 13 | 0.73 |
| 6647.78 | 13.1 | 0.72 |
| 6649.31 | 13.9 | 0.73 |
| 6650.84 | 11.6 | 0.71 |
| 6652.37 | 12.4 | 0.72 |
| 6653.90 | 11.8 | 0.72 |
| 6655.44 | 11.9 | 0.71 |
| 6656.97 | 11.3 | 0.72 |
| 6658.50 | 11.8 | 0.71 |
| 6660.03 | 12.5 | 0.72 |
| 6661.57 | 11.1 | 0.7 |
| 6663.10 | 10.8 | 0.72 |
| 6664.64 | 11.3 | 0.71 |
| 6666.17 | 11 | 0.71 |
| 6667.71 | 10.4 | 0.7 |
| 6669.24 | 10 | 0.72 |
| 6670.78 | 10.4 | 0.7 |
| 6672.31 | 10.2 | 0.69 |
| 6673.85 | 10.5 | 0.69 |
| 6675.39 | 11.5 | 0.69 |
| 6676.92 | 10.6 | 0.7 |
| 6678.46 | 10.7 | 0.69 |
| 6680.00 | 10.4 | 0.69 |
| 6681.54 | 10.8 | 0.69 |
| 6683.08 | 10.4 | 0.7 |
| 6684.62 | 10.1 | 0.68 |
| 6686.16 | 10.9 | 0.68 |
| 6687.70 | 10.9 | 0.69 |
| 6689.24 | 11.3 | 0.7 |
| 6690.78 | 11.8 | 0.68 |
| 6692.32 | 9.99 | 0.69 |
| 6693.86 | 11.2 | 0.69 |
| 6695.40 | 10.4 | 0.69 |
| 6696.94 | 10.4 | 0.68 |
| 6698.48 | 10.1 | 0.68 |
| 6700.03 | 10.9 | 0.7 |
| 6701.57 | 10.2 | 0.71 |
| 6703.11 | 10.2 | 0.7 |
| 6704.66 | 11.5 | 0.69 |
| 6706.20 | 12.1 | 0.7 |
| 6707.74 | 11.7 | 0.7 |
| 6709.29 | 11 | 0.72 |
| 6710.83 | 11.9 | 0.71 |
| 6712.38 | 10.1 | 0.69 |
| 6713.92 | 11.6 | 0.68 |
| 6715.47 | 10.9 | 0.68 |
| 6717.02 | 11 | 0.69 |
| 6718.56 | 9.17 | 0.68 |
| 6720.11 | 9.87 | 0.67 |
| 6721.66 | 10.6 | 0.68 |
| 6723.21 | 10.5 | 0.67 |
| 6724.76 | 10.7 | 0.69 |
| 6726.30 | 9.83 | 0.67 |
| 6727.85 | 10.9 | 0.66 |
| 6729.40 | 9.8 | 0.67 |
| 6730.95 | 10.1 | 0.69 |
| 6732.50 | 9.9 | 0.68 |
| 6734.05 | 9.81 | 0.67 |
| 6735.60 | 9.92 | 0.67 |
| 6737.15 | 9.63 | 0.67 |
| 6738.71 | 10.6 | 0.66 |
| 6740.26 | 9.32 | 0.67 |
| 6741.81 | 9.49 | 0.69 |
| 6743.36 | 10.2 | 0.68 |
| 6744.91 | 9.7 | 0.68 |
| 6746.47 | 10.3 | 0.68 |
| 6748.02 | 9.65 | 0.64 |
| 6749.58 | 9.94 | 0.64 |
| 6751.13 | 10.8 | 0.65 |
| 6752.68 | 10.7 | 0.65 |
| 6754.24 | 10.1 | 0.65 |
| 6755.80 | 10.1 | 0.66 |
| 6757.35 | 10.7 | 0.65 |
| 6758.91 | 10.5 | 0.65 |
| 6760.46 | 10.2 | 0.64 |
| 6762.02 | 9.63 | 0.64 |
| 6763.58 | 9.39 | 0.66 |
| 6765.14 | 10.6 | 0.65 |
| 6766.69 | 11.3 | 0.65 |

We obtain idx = 0.06 mag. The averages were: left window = 13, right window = 11.3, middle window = 11.4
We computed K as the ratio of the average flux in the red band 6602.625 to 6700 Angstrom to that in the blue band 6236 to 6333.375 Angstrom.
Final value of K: 0.9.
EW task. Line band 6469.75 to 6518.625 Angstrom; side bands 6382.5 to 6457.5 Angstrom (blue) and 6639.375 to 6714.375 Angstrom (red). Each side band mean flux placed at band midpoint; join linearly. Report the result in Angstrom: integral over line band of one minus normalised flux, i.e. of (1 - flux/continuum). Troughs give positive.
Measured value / -1.2 Angstrom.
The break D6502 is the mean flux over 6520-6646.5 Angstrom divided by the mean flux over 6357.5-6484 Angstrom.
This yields 0.93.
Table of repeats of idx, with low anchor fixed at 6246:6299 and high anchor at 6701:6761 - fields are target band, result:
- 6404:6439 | -0.05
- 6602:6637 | -0.09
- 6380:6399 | -0.07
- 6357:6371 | -0.11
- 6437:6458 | -0.06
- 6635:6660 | -0.15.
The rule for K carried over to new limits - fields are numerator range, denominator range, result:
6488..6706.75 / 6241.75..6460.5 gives 0.91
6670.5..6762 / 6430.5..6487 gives 0.83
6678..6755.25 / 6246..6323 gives 0.81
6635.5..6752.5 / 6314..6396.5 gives 0.84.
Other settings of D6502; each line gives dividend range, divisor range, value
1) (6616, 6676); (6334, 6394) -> 0.92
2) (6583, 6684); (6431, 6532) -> 0.93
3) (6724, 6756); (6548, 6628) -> 0.86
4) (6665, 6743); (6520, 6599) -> 0.90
